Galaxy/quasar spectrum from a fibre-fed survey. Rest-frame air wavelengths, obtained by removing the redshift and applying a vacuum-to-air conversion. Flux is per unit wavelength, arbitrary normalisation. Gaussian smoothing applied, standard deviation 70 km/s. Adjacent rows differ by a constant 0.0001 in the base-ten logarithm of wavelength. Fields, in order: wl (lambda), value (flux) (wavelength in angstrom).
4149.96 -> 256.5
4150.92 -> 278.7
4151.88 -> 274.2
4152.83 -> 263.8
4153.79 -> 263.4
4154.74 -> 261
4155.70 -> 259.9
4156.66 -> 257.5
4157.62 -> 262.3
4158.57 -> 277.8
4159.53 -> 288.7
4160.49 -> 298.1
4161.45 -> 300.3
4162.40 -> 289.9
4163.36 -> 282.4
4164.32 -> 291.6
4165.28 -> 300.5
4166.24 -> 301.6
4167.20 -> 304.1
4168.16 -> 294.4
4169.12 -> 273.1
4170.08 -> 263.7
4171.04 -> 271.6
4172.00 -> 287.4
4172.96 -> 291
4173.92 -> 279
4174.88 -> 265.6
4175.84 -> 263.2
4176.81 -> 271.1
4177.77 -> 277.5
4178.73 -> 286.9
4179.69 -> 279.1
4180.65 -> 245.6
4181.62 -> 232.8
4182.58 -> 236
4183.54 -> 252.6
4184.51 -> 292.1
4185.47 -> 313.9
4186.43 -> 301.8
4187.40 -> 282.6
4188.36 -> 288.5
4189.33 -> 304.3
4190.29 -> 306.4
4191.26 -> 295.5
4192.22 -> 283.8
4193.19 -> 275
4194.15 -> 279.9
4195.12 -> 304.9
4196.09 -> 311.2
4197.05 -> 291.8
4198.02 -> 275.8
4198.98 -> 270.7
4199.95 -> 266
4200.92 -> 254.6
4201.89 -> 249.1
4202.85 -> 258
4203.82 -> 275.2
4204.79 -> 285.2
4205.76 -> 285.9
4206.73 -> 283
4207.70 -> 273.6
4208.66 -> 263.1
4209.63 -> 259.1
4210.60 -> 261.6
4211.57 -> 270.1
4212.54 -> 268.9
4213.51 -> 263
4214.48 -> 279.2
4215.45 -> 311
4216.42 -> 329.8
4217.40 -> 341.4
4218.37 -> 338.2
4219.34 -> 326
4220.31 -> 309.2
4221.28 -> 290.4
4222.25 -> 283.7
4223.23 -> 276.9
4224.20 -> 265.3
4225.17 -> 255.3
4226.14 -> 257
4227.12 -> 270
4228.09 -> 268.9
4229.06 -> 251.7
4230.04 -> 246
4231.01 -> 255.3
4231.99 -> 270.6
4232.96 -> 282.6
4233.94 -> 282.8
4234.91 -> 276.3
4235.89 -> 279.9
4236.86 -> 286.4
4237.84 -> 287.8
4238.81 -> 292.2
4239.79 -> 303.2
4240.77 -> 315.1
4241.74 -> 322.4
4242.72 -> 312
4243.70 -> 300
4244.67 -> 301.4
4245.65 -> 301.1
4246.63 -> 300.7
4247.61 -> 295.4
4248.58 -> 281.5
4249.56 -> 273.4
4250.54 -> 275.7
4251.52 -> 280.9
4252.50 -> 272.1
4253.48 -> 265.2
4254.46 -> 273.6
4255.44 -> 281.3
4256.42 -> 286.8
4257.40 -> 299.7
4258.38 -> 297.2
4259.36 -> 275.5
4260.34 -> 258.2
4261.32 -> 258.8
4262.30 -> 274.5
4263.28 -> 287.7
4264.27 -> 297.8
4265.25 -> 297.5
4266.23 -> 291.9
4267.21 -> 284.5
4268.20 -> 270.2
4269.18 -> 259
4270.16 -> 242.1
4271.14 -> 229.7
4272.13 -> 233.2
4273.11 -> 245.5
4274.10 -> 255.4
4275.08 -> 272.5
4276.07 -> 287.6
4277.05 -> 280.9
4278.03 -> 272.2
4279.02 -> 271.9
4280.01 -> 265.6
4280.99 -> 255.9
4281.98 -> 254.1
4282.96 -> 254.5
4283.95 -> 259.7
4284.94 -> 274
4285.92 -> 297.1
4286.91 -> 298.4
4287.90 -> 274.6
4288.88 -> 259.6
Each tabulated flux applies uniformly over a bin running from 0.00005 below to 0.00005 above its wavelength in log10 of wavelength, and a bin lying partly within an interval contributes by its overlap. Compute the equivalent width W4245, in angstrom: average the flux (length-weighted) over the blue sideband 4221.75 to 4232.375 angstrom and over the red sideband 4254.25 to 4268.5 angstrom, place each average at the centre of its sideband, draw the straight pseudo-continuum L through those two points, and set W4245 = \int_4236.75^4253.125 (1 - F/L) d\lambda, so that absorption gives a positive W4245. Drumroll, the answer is -1.2 angstrom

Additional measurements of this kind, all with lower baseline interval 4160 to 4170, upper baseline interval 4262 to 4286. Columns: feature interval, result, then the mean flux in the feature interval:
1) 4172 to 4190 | 0.8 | 276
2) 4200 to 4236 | 0.3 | 278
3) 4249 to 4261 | -0.3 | 278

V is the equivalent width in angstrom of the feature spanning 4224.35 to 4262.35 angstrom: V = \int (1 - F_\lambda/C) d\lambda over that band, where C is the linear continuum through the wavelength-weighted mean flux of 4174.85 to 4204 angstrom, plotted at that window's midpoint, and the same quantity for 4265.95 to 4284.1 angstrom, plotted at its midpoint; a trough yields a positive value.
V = -1.9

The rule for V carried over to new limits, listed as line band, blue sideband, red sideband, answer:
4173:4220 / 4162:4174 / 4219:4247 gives 0.74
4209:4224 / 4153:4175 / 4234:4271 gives -0.51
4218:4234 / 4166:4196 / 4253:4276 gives -0.10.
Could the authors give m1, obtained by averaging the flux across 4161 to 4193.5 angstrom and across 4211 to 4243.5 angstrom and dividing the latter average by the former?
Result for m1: 1.0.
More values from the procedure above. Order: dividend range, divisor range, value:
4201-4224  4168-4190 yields 1.03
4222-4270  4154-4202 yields 1.00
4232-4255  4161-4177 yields 1.02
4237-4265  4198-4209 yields 1.07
